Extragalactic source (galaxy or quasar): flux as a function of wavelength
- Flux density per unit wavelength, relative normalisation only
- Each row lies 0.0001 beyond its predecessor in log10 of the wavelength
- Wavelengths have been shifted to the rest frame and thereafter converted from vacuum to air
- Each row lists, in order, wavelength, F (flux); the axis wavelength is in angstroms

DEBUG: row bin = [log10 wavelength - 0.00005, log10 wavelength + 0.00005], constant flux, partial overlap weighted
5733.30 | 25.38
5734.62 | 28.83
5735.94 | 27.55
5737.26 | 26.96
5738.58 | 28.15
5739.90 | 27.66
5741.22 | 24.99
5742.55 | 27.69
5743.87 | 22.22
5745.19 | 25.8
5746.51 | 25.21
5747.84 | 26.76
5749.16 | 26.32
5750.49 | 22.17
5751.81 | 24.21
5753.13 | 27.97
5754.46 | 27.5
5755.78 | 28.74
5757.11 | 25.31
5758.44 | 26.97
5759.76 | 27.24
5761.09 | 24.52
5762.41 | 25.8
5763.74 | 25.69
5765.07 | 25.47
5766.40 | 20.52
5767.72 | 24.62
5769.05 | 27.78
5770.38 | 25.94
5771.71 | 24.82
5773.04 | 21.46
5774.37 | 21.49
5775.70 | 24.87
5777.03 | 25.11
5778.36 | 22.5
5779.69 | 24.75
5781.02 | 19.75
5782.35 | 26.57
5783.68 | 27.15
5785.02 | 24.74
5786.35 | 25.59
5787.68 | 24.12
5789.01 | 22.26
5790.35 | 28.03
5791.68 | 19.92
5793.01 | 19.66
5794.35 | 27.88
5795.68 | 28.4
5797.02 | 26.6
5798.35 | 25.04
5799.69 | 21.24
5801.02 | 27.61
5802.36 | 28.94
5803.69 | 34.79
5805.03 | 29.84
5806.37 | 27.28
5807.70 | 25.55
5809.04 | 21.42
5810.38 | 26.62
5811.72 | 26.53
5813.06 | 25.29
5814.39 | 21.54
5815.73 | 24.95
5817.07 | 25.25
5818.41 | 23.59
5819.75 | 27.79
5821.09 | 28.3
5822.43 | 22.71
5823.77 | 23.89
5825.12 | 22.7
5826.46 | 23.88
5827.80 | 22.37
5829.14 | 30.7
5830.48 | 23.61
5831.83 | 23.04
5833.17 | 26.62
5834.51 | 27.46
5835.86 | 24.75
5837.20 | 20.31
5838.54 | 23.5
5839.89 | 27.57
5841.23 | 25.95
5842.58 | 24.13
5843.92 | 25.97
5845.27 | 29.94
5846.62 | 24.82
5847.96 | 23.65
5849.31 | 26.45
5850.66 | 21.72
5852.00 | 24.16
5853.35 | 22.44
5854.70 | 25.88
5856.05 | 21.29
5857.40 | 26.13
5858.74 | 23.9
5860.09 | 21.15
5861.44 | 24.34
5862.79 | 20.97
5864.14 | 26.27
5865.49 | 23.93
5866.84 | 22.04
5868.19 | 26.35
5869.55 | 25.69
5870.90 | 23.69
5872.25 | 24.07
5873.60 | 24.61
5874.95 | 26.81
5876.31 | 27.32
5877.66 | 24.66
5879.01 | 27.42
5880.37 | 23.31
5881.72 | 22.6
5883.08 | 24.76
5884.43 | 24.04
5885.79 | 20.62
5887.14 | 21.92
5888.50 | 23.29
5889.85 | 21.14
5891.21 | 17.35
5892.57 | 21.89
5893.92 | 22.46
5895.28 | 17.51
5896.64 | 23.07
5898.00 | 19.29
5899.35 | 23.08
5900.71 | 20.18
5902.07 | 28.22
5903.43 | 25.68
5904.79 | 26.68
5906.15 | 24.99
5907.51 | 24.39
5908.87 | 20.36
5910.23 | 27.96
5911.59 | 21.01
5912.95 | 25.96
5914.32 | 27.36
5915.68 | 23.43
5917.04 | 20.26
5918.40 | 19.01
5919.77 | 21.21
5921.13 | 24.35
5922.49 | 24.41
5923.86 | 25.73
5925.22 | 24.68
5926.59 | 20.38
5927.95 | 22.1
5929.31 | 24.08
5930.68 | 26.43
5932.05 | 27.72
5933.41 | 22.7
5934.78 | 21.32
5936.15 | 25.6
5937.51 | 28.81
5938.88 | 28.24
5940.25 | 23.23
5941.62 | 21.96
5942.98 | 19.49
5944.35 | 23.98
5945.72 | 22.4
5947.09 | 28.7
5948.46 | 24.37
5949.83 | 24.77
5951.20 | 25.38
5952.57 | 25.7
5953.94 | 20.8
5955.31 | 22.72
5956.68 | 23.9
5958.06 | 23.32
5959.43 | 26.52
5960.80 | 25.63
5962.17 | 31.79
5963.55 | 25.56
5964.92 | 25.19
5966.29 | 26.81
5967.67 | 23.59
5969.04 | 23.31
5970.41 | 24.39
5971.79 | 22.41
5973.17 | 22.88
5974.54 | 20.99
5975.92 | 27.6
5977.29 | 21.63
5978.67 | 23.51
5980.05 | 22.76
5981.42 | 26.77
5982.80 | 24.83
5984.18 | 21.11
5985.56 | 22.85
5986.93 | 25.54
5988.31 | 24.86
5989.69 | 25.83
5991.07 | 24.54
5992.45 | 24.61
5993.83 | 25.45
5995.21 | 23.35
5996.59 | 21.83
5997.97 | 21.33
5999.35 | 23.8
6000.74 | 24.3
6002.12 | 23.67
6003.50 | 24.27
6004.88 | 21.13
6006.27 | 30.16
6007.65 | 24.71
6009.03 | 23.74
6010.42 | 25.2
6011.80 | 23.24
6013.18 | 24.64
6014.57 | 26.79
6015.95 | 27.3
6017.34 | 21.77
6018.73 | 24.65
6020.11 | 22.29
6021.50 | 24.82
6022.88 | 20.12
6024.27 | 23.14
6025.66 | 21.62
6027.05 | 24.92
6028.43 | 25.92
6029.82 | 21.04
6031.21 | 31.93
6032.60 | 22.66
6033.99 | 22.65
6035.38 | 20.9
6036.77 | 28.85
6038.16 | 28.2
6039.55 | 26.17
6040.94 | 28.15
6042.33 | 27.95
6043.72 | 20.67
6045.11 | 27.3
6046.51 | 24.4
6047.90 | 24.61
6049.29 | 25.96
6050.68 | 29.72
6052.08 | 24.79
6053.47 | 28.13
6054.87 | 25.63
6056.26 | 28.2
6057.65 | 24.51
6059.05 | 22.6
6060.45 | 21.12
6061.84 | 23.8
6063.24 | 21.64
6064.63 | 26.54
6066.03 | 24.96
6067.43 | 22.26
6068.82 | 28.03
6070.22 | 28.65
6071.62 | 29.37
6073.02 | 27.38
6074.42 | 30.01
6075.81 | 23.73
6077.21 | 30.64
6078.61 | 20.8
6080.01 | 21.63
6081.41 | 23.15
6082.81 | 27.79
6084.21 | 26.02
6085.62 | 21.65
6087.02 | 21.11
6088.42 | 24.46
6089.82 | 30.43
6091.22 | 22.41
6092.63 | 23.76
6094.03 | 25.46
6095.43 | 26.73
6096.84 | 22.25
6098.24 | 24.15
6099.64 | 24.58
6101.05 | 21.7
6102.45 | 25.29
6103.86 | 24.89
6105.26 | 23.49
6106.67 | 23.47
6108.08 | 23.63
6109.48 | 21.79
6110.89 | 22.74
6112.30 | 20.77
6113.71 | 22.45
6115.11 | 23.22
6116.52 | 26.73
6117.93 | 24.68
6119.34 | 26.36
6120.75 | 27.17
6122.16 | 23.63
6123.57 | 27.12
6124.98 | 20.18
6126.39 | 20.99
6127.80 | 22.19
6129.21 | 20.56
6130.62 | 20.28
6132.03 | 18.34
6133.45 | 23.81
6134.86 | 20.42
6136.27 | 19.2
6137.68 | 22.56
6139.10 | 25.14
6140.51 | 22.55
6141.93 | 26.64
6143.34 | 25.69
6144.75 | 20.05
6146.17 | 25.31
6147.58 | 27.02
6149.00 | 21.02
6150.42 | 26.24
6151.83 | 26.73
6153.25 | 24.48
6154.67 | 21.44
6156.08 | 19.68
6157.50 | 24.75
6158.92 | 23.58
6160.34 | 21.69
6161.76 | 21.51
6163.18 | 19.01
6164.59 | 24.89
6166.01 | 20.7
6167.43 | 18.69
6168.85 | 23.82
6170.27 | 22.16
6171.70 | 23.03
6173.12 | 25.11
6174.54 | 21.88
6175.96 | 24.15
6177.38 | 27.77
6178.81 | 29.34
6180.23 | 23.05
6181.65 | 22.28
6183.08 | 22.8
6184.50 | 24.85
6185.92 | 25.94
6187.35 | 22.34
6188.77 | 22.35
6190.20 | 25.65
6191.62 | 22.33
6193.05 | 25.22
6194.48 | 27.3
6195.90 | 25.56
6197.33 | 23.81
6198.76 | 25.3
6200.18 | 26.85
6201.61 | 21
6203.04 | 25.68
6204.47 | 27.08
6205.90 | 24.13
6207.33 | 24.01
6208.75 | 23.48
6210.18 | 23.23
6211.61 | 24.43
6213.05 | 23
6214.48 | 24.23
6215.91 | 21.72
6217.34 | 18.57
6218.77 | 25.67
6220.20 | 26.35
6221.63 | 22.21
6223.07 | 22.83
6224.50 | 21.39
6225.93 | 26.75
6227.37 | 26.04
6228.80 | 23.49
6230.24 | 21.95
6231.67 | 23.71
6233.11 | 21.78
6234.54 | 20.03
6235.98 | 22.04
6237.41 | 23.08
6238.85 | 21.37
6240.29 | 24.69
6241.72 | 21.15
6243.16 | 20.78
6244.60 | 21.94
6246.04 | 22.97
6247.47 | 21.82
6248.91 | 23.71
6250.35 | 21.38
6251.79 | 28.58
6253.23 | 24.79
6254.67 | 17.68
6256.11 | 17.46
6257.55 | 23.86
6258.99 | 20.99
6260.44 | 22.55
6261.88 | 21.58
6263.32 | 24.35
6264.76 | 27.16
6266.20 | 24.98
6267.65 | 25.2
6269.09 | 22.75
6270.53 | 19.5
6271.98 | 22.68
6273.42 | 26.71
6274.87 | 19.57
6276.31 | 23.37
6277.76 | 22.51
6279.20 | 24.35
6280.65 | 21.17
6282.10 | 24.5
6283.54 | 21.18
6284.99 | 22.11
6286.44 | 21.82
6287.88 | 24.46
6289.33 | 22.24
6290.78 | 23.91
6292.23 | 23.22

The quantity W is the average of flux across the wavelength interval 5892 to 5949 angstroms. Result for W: 23.7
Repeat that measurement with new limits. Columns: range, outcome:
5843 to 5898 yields 23.7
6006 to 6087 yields 25.1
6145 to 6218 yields 23.7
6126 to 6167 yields 22.6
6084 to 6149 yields 23.5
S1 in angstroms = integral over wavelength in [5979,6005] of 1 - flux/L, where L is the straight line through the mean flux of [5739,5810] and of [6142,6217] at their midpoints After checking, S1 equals 0.7 angstroms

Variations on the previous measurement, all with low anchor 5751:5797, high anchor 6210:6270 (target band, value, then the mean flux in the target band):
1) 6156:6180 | 0.1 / 23.1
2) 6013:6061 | -2.4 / 25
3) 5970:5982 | 0.2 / 23.6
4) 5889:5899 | 1.6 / 20.5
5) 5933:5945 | 0.1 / 24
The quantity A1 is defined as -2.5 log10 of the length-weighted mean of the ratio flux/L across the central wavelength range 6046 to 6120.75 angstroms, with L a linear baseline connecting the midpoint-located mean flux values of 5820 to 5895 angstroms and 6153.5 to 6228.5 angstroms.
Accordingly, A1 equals -0.04 mag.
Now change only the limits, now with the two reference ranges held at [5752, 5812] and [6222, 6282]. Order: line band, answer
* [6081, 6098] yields -0.040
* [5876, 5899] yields 0.110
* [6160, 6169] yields 0.095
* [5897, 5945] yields 0.036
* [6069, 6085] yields -0.110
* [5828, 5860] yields 0.010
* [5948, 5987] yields 0.002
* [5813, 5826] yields 0.028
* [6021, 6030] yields 0.041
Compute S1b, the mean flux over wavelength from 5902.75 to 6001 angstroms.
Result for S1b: 24.2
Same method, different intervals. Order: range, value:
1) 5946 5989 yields 24.5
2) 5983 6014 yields 24.1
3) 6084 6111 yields 24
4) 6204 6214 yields 24.1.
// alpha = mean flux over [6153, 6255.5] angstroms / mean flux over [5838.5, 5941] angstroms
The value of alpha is 0.98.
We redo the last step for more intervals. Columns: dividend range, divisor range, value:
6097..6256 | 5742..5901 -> 0.95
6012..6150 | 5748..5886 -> 0.98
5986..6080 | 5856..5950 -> 1.05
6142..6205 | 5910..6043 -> 0.98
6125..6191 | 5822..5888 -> 0.94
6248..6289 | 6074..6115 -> 0.95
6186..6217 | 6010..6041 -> 0.98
